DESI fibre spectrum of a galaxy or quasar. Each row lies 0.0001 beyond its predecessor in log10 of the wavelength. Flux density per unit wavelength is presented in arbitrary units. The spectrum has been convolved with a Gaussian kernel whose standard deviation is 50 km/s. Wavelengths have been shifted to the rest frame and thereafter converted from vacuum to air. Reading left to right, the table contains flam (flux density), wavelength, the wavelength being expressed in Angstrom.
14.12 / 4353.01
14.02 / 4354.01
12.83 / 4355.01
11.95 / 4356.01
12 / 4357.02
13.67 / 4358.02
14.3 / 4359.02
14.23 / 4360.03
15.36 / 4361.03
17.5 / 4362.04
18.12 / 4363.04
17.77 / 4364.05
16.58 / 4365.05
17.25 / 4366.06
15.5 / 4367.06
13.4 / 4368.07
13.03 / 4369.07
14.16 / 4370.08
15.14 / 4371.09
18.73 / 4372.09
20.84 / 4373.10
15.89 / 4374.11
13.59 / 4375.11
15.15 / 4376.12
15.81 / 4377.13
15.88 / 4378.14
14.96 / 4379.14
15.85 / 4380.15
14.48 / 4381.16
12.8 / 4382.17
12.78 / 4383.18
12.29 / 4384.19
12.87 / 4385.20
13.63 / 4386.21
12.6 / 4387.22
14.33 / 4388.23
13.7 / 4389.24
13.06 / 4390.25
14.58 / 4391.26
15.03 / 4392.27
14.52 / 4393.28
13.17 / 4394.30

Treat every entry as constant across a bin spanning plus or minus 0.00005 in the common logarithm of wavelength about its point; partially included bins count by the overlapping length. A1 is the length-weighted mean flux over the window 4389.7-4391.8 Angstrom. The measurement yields 13.9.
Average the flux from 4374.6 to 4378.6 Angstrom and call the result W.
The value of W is 15.1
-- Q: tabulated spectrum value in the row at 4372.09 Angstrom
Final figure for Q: 18.73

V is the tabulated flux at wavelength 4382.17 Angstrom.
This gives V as 12.8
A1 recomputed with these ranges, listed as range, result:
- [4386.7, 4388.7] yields 13.5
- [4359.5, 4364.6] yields 16.6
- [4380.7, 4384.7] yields 13.1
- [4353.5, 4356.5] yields 13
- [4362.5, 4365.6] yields 17.5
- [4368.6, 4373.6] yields 16.4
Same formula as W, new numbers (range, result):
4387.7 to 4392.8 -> 14.1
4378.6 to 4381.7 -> 15.1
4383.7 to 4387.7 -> 12.8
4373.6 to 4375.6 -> 14.8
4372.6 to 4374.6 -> 18.4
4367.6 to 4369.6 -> 13.2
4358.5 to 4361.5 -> 14.6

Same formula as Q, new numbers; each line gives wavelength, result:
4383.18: 12.78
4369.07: 13.03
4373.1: 20.84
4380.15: 15.85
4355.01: 12.83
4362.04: 17.5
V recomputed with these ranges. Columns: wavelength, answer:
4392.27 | 15.03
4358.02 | 13.67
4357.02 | 12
